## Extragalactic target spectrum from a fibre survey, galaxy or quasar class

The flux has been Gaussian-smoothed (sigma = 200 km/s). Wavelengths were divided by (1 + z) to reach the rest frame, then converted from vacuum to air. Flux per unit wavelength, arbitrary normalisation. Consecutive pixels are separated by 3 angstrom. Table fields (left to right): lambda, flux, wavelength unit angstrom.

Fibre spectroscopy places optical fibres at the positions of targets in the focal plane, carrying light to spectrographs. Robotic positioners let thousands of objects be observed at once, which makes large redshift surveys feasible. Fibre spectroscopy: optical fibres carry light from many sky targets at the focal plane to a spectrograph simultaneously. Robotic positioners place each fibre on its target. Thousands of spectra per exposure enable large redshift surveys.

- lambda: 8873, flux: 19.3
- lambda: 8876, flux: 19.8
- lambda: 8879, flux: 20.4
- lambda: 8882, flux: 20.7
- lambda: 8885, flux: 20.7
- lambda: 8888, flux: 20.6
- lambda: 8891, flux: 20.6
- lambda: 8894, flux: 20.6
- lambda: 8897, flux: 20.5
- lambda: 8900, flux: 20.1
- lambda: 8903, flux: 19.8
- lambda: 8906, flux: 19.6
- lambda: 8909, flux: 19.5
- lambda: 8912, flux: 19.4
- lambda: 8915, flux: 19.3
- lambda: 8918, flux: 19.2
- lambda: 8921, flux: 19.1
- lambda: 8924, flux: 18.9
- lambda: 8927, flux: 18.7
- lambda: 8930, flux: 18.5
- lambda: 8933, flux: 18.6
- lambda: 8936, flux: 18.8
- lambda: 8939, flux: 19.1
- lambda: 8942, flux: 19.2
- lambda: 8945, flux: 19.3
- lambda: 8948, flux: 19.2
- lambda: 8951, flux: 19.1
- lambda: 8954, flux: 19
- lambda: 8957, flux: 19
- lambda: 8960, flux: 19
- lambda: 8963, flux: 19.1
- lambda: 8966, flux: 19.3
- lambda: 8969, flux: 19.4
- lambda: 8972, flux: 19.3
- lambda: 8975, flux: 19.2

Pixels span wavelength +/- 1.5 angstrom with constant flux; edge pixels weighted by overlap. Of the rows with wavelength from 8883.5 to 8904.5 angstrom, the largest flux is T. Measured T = 20.7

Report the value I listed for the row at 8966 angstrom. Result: 19.3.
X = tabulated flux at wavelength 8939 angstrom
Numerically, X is 19.1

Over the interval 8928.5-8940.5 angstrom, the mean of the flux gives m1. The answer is 18.8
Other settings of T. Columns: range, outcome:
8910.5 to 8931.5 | 19.4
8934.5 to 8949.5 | 19.3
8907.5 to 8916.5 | 19.5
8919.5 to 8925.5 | 19.1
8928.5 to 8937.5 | 18.8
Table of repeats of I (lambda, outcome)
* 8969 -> 19.4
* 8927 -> 18.7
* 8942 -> 19.2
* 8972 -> 19.3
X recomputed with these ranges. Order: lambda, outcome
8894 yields 20.6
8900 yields 20.1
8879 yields 20.4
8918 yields 19.2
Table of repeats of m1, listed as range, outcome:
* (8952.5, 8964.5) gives 19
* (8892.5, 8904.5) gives 20.3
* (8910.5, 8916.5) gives 19.3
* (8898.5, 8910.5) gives 19.8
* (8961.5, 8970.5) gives 19.3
